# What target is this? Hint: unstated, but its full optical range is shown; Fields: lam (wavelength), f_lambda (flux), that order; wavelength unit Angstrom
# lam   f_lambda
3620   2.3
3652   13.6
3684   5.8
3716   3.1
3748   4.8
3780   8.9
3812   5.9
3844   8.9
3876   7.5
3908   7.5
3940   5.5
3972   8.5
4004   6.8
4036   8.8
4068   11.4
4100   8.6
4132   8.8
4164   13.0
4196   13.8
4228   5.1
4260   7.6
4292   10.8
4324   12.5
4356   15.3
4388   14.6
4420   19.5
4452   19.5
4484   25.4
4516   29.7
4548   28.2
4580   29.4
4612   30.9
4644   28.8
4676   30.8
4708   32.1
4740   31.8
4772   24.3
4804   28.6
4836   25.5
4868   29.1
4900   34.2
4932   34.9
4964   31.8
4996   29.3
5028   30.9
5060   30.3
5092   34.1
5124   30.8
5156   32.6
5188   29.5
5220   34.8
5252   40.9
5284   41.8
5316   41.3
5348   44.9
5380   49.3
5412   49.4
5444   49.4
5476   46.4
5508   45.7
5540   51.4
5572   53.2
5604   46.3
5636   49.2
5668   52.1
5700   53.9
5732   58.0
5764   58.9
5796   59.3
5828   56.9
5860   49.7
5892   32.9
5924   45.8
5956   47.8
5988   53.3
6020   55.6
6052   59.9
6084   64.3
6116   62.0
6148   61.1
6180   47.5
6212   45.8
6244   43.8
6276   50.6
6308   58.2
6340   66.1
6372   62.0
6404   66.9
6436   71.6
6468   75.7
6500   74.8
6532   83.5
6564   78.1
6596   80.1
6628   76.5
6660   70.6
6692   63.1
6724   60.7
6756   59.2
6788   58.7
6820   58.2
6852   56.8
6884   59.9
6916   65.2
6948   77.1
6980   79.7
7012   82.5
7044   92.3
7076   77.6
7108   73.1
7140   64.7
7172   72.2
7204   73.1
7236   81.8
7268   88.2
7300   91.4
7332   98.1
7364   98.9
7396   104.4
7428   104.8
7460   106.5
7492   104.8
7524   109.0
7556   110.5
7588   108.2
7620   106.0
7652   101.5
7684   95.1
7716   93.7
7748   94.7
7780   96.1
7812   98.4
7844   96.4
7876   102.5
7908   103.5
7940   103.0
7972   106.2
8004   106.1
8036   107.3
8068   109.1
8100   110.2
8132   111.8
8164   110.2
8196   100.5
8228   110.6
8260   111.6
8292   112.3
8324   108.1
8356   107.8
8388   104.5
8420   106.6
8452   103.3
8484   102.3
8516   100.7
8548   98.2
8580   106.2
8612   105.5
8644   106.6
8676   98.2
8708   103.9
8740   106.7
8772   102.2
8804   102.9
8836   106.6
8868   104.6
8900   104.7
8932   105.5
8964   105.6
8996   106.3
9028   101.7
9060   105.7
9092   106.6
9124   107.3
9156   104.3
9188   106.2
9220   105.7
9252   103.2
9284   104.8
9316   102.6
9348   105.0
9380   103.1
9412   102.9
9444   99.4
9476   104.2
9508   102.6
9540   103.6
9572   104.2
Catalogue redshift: 0.00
